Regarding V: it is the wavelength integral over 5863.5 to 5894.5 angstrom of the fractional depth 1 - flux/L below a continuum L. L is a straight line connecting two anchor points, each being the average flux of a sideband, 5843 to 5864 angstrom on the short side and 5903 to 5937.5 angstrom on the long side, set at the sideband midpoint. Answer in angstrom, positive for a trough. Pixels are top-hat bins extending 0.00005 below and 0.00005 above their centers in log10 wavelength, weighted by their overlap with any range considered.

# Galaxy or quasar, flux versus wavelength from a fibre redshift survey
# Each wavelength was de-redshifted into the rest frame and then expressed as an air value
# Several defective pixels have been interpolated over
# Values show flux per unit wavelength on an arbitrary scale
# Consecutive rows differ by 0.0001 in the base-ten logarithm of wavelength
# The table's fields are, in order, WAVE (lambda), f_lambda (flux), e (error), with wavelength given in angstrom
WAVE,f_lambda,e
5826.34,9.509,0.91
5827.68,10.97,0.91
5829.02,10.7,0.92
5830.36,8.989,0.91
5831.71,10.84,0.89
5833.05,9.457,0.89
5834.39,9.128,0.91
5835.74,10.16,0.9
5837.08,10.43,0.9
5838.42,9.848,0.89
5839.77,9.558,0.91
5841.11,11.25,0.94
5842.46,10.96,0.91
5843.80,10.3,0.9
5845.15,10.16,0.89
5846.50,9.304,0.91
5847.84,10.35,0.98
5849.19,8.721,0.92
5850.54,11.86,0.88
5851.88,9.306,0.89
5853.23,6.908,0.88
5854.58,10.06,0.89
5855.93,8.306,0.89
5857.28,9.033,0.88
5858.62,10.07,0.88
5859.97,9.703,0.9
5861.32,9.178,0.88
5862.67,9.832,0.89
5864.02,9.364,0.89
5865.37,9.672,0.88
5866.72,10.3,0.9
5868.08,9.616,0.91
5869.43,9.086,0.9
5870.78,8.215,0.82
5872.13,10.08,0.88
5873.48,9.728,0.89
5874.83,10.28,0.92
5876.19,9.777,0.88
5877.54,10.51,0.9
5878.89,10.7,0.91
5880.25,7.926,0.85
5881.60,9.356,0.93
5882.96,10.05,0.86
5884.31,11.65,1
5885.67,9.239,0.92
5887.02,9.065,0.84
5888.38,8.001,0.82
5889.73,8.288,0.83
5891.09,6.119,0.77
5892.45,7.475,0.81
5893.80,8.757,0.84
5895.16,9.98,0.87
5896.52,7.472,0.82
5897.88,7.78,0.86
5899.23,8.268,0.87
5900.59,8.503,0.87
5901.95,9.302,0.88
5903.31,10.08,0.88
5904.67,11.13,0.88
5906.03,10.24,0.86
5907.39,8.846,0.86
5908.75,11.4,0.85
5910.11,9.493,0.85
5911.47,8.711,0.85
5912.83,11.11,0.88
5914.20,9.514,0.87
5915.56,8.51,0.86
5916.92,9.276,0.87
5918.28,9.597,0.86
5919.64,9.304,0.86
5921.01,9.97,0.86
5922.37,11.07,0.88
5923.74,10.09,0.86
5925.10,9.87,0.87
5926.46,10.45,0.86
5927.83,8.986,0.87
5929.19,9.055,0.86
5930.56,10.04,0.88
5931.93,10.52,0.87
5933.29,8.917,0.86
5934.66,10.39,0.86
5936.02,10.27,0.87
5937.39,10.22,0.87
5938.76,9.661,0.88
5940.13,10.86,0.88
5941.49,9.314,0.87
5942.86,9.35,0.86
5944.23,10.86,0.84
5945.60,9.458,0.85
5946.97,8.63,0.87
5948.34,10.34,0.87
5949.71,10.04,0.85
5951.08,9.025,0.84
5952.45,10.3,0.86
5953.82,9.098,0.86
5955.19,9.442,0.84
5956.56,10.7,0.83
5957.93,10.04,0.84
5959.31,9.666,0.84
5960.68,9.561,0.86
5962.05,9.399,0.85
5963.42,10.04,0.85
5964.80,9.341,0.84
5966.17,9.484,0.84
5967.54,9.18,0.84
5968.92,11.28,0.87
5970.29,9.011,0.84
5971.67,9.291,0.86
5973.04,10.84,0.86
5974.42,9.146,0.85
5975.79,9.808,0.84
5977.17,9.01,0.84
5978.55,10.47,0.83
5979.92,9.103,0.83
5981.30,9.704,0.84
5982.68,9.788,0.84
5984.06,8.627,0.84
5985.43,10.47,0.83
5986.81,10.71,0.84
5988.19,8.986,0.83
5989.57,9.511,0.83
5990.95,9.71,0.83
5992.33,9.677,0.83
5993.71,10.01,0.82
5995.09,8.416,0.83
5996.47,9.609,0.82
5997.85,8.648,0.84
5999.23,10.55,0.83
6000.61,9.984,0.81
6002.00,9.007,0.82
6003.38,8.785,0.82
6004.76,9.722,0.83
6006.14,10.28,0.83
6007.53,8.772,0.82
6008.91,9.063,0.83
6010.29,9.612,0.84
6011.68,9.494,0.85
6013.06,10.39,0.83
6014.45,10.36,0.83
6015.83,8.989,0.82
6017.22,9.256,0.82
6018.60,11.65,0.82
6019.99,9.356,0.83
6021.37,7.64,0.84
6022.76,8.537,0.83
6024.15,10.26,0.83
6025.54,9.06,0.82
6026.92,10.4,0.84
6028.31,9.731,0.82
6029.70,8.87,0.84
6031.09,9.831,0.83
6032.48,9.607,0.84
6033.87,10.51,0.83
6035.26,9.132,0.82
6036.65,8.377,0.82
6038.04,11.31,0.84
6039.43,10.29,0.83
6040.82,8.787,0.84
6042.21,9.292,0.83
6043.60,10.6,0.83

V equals 1.28 angstrom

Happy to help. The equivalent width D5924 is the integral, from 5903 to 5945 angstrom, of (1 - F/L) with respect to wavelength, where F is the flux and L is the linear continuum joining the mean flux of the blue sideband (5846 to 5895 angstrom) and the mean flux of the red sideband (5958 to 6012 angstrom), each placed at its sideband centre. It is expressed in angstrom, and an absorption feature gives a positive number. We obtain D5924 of -2.0 angstrom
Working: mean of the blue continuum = 9.34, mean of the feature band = 9.9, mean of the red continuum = 9.59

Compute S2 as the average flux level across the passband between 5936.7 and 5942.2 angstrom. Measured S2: 10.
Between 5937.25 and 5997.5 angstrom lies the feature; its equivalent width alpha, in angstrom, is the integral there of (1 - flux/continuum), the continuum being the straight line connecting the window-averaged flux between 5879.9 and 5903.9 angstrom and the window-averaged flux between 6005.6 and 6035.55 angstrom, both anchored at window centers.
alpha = -3.0 angstrom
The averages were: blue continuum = 8.75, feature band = 9.7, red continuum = 9.58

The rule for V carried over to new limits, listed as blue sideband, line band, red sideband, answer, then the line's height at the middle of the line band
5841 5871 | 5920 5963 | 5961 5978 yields -0.9 angstrom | 9.65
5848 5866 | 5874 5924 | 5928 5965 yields 1.2 angstrom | 9.59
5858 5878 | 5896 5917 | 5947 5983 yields 0.7 angstrom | 9.7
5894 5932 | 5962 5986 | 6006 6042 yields -0.2 angstrom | 9.57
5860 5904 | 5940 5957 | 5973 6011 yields -0.6 angstrom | 9.4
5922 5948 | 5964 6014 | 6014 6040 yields 0.7 angstrom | 9.74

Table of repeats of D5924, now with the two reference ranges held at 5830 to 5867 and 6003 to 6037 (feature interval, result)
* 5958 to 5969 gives -0.1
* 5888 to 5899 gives 1.9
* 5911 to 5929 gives -0.1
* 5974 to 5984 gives 0.1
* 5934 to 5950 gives -0.5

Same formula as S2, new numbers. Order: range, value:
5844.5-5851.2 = 10.1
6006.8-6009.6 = 8.93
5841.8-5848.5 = 10.2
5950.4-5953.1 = 9.66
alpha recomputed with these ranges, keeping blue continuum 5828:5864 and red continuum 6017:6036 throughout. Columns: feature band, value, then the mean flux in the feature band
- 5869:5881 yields 0.2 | 9.6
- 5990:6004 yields 0.2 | 9.44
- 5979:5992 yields 0.0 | 9.64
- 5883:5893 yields 1.1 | 8.66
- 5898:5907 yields 0.2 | 9.46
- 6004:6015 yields -0.1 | 9.7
